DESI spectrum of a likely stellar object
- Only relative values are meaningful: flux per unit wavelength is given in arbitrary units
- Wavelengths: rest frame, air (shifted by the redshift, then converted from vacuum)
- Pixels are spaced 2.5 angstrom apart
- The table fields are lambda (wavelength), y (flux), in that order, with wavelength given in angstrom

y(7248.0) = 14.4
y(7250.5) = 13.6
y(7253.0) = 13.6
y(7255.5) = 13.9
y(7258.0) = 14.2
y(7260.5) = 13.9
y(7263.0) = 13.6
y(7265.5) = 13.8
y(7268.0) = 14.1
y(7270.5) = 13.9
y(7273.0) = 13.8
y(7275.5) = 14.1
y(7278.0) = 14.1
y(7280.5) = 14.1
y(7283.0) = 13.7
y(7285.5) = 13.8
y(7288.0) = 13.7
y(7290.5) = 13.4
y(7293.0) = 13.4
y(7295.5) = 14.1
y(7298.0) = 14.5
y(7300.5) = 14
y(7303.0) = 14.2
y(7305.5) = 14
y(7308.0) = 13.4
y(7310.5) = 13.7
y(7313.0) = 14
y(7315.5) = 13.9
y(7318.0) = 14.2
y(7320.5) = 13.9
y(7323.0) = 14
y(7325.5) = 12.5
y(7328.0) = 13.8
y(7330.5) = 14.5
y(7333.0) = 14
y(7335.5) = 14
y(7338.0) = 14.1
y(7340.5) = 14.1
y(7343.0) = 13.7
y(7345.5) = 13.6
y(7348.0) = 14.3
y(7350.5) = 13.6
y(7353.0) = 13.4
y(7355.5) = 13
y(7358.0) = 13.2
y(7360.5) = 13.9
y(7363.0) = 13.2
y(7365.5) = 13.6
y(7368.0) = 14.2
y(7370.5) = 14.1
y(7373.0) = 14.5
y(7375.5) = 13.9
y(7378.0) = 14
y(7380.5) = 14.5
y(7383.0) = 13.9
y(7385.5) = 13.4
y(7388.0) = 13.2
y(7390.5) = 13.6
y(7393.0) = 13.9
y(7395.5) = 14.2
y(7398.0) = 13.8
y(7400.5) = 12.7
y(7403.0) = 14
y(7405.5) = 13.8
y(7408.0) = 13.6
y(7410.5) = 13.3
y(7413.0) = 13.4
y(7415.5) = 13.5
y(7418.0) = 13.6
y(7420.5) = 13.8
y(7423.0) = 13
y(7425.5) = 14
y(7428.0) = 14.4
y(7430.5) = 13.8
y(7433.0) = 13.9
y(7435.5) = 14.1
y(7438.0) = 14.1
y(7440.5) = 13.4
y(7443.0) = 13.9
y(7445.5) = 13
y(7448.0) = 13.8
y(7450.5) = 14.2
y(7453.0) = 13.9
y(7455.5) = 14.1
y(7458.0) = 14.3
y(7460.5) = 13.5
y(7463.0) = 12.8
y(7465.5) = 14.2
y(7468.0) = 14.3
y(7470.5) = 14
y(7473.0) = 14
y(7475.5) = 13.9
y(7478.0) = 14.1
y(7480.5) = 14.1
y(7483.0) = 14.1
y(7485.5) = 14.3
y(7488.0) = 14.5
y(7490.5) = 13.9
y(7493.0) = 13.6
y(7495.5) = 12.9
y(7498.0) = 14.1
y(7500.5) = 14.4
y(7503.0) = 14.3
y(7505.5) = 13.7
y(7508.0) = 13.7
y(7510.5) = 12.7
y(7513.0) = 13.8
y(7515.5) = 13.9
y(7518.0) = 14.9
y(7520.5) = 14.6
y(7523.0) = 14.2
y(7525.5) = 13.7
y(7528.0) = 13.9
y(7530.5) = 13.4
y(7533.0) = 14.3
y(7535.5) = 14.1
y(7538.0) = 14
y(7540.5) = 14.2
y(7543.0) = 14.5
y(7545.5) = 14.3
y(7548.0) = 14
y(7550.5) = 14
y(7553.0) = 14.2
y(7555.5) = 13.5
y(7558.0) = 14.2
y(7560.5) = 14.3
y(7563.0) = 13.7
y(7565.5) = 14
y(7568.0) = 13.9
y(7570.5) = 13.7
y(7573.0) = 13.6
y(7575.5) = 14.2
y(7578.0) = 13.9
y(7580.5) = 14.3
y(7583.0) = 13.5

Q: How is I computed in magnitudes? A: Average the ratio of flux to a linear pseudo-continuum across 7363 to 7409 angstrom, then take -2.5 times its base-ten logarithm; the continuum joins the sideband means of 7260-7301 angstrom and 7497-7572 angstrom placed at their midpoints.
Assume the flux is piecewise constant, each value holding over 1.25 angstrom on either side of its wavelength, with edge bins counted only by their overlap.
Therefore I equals 0.01 mag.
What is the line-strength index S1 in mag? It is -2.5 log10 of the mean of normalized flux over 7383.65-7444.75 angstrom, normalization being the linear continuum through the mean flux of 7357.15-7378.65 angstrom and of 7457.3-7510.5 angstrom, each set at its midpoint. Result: 0.02 mag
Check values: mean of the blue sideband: 13.9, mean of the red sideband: 13.9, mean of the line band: 13.7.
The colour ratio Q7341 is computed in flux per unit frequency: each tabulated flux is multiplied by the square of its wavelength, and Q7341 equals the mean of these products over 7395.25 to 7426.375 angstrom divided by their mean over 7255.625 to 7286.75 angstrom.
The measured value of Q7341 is 1.01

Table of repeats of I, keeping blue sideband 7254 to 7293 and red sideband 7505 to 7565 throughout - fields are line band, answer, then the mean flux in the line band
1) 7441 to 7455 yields 0.01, 13.8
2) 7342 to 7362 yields 0.03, 13.6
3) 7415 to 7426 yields 0.03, 13.6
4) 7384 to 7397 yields 0.02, 13.7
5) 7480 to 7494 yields -0.01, 14.1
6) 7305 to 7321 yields 0.00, 13.9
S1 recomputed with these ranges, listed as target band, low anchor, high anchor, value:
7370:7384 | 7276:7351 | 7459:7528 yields -0.02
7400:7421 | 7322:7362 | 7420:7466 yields 0.02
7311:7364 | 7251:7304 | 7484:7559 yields 0.01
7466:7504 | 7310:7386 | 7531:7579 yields -0.01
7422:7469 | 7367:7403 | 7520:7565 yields 0.01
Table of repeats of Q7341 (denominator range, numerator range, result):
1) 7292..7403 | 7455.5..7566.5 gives 1.06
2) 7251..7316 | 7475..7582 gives 1.08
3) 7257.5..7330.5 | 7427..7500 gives 1.05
